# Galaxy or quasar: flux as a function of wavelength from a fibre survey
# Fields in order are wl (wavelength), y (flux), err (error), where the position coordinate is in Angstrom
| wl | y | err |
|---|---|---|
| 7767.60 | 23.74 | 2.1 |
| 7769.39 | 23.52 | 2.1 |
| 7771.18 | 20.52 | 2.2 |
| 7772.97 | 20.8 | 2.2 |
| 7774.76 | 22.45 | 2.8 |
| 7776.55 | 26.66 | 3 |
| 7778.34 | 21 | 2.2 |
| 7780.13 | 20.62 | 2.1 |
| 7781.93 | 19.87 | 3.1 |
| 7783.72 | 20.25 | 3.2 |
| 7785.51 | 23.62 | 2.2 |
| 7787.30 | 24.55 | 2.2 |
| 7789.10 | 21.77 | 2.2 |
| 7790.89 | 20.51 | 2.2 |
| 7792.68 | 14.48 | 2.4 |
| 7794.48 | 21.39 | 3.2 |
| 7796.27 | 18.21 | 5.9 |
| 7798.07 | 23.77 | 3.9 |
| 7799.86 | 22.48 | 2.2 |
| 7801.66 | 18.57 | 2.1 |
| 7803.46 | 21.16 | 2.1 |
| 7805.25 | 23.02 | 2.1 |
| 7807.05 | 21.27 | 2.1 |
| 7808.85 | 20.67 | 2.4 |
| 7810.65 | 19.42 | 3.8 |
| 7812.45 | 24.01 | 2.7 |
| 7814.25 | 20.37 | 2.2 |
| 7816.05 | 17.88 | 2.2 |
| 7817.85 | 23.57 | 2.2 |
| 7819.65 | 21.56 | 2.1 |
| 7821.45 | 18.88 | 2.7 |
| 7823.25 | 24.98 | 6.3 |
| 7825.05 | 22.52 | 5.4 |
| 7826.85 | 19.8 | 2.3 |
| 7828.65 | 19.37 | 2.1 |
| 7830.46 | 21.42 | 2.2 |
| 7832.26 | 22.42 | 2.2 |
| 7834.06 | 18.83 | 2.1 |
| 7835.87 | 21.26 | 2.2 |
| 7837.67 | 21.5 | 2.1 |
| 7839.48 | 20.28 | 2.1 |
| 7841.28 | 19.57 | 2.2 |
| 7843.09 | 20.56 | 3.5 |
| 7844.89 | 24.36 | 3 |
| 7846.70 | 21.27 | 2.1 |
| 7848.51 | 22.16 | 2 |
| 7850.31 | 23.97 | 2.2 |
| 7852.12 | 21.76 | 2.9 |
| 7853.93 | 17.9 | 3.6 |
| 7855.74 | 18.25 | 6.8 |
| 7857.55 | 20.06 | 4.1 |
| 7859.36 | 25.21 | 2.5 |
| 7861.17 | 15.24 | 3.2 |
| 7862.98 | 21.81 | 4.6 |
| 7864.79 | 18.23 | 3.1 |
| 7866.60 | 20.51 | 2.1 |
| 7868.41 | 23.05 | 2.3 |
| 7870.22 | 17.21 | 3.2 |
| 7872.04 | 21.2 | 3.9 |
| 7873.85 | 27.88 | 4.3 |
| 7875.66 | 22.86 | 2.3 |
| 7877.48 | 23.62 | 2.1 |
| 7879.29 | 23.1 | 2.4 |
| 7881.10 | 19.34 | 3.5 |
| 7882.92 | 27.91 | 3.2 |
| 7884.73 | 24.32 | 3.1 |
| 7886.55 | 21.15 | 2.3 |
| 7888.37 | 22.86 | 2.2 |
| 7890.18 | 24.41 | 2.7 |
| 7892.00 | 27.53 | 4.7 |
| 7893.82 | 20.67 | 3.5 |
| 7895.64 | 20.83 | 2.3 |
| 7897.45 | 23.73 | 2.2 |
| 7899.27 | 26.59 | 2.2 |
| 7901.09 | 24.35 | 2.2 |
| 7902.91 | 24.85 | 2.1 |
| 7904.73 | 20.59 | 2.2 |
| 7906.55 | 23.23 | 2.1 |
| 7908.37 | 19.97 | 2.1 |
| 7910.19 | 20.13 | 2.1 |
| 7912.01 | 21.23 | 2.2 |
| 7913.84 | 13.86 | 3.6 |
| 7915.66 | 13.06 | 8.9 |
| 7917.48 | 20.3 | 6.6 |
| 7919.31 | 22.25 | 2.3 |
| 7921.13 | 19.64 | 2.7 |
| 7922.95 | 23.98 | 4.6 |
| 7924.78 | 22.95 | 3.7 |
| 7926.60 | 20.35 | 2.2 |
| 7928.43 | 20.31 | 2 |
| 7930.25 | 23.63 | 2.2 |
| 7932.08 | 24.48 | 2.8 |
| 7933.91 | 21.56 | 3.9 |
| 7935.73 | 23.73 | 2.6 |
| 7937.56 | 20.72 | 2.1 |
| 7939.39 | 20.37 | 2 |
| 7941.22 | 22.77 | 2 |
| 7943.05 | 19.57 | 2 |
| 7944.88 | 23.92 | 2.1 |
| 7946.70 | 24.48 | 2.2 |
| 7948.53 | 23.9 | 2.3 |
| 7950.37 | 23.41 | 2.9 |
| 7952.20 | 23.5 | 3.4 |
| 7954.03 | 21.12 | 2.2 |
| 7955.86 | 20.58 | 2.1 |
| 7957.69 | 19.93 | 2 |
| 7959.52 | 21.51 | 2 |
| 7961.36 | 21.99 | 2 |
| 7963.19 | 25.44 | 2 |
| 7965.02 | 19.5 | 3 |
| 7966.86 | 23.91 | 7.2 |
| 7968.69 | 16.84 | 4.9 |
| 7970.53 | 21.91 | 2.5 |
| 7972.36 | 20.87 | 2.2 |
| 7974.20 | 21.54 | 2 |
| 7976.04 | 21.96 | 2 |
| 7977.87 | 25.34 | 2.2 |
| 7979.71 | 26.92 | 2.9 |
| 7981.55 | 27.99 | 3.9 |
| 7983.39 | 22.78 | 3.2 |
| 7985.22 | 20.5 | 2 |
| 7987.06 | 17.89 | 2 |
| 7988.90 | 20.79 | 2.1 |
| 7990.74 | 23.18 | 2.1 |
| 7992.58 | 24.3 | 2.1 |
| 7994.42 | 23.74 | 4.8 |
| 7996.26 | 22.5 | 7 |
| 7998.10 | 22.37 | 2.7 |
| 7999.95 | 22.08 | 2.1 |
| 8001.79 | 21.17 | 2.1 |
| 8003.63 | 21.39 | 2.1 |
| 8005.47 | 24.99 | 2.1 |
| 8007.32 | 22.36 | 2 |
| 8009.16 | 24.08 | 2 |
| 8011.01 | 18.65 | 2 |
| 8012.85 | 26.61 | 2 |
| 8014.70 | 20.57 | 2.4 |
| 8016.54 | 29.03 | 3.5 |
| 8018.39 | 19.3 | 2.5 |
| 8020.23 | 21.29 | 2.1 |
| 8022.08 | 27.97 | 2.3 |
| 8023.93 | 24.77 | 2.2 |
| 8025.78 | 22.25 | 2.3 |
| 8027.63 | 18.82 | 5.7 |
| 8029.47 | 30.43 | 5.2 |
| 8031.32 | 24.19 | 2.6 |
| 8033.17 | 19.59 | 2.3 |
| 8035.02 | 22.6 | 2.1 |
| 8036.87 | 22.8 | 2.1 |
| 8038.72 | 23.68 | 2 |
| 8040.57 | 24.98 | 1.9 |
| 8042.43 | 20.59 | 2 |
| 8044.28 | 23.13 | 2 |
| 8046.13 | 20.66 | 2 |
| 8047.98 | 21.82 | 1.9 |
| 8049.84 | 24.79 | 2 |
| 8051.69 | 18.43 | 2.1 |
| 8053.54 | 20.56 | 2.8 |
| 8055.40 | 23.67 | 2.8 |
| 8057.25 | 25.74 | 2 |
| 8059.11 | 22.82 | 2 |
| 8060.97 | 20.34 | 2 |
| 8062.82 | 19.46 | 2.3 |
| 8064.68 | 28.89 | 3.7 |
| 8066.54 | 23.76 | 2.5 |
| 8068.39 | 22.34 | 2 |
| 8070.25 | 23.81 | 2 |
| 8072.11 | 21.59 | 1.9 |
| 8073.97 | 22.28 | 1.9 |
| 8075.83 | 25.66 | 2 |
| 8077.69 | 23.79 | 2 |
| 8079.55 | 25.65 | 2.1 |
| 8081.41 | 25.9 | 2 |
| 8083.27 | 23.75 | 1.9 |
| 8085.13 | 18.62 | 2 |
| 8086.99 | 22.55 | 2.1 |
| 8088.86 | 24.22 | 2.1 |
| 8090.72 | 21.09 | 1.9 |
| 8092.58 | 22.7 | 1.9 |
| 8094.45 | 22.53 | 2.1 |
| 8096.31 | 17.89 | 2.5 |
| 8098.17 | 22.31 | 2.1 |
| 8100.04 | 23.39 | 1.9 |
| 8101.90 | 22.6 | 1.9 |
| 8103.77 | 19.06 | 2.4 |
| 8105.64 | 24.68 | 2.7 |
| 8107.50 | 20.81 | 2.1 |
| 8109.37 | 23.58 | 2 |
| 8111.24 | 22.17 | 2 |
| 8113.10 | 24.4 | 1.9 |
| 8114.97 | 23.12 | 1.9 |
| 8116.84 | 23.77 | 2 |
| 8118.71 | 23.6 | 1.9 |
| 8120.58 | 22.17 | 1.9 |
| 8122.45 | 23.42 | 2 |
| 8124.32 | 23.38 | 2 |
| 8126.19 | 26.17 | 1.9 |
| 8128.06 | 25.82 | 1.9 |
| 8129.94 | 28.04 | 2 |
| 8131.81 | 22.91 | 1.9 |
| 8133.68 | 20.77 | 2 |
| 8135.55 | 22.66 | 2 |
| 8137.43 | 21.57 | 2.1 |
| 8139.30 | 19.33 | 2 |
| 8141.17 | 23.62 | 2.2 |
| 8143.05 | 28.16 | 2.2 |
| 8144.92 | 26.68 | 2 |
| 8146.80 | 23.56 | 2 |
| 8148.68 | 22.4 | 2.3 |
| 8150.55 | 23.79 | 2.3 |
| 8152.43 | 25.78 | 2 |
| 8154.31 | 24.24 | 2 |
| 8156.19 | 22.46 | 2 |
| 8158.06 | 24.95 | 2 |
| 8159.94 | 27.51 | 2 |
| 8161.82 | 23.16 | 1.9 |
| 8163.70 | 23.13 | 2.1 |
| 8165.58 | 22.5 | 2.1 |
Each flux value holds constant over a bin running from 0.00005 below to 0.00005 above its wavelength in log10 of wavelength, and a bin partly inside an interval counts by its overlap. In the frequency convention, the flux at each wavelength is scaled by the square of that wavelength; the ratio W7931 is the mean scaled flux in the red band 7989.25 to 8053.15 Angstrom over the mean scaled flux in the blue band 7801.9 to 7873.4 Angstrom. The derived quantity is 1.1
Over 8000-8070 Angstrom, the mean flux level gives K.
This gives 22.9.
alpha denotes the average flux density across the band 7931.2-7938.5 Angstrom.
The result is 22.6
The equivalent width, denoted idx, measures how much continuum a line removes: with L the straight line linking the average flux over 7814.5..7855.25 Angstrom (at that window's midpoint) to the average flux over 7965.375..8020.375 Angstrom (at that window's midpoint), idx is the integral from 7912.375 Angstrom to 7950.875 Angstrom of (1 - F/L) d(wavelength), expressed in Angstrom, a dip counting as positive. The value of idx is 1.1 Angstrom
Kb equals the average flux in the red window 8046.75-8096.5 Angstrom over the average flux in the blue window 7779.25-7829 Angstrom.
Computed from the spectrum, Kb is 1.1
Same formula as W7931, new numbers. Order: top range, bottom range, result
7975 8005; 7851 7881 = 1.12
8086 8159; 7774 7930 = 1.16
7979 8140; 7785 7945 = 1.12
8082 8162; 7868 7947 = 1.11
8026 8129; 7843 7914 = 1.09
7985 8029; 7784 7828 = 1.13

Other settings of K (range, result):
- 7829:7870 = 20.8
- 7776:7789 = 22.2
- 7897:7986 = 22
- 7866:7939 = 22.1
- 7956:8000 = 22.3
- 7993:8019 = 22.8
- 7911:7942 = 20.9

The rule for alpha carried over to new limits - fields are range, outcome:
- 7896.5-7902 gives 24.9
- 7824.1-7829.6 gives 20.6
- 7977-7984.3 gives 25.7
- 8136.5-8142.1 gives 21.5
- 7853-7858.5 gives 18.8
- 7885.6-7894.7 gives 23.3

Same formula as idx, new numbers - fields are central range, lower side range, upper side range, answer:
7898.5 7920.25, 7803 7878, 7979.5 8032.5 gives 1.2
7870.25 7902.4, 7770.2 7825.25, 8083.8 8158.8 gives -2.5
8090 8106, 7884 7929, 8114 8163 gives 1.3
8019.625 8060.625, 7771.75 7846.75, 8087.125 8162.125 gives -0.3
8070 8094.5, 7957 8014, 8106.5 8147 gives 0.1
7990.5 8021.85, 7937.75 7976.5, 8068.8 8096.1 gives -0.9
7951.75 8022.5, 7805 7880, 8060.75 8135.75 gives -0.6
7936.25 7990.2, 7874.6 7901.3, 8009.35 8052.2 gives 2.5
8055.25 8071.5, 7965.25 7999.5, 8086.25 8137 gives -0.4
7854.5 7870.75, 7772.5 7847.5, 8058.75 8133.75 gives 1.2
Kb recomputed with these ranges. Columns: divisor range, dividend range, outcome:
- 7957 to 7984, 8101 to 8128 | 1.03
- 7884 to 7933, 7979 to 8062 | 1.04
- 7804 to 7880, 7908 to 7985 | 1.02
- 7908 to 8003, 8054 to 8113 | 1.05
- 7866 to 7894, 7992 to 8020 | 0.99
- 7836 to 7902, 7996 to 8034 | 1.05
